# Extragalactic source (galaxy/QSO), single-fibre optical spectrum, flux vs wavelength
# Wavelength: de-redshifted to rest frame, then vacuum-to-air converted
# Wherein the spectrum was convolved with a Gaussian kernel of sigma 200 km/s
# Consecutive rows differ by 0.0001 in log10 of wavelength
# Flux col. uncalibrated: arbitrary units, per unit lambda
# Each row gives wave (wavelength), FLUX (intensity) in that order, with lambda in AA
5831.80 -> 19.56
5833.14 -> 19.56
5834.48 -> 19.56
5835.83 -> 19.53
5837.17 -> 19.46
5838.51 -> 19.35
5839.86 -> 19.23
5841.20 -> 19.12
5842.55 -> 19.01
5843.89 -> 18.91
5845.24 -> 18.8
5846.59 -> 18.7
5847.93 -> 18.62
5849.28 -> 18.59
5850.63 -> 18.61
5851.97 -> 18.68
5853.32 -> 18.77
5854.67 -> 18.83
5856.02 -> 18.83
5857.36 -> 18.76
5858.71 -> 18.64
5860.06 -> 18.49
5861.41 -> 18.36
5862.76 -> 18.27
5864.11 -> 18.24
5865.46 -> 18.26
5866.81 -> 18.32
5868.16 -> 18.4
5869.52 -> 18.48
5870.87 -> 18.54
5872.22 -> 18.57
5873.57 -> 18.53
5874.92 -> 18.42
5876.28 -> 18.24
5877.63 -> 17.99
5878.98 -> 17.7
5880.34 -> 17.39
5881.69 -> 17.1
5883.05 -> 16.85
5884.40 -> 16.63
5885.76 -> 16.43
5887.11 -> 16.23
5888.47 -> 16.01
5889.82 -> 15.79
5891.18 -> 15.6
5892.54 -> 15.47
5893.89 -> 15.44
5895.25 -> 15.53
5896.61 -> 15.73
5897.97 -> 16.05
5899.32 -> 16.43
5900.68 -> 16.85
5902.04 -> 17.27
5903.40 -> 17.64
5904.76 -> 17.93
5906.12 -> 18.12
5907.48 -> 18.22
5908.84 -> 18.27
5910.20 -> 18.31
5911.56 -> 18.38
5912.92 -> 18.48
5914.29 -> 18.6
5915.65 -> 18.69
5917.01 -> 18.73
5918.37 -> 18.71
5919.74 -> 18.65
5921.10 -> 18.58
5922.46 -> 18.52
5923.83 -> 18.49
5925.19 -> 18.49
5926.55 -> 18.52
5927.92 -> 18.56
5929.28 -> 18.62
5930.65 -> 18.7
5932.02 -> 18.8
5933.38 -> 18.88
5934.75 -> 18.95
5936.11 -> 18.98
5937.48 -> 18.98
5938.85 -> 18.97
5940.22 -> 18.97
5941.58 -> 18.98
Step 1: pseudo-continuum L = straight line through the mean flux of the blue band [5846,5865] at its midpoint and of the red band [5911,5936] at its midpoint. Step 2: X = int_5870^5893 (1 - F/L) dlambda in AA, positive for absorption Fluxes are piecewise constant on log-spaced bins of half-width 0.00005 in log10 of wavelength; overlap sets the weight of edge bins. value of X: 1.8 AA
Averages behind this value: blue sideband 18.6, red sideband 18.6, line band 17.2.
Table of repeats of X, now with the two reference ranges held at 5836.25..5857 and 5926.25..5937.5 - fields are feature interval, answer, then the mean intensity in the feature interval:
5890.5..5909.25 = 2.1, 16.7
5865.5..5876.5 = 0.3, 18.4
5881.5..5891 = 1.3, 16.4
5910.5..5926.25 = 0.2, 18.6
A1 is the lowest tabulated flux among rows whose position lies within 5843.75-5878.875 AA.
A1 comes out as 17.99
